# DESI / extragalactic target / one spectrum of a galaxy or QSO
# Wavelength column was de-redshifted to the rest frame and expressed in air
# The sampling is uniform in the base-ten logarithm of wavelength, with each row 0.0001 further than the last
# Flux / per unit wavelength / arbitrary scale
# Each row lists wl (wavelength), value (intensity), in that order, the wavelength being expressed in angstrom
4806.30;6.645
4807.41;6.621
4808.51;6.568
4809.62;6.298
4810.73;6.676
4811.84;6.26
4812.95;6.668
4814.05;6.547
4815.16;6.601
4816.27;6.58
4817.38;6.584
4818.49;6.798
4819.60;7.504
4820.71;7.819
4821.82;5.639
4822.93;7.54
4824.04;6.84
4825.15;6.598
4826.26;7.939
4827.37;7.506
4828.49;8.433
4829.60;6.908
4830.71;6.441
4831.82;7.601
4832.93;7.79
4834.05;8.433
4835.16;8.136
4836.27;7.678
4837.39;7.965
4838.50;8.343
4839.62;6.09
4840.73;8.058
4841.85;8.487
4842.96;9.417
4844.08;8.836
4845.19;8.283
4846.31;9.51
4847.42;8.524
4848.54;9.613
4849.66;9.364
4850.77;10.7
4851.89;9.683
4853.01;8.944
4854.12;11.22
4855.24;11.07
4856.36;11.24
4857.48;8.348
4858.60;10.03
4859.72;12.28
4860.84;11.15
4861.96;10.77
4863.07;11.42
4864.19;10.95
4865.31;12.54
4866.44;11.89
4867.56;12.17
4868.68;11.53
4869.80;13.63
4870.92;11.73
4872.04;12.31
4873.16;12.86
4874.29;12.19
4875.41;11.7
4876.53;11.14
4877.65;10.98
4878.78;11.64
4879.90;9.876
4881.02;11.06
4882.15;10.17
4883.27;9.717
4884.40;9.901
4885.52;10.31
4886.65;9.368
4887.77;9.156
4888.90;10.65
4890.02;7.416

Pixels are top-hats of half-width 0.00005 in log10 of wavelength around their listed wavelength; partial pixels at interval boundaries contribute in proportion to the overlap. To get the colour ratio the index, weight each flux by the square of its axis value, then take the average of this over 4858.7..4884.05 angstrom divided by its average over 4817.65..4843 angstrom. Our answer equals 1.55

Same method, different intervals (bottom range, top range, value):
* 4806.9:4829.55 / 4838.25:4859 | 1.36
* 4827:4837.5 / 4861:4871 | 1.56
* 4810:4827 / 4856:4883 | 1.70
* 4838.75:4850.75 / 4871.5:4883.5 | 1.31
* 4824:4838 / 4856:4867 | 1.47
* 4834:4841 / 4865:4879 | 1.57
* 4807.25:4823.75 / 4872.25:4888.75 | 1.64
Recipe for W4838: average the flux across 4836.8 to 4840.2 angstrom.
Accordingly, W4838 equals 7.46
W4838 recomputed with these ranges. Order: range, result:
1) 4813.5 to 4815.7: 6.58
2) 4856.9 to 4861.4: 10.4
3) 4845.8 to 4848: 9.02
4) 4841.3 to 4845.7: 8.77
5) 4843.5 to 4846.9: 8.88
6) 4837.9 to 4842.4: 7.74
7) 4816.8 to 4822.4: 6.87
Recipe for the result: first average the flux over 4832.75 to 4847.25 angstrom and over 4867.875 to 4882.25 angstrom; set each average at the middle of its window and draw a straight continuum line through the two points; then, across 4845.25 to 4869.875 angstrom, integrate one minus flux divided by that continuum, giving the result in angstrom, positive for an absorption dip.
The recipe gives -1.7 angstrom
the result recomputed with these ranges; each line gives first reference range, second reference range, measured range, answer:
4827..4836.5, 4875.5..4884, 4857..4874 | -3.1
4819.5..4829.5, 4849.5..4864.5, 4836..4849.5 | 1.0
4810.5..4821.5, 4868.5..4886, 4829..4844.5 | 0.8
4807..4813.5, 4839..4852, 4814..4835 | 0.7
